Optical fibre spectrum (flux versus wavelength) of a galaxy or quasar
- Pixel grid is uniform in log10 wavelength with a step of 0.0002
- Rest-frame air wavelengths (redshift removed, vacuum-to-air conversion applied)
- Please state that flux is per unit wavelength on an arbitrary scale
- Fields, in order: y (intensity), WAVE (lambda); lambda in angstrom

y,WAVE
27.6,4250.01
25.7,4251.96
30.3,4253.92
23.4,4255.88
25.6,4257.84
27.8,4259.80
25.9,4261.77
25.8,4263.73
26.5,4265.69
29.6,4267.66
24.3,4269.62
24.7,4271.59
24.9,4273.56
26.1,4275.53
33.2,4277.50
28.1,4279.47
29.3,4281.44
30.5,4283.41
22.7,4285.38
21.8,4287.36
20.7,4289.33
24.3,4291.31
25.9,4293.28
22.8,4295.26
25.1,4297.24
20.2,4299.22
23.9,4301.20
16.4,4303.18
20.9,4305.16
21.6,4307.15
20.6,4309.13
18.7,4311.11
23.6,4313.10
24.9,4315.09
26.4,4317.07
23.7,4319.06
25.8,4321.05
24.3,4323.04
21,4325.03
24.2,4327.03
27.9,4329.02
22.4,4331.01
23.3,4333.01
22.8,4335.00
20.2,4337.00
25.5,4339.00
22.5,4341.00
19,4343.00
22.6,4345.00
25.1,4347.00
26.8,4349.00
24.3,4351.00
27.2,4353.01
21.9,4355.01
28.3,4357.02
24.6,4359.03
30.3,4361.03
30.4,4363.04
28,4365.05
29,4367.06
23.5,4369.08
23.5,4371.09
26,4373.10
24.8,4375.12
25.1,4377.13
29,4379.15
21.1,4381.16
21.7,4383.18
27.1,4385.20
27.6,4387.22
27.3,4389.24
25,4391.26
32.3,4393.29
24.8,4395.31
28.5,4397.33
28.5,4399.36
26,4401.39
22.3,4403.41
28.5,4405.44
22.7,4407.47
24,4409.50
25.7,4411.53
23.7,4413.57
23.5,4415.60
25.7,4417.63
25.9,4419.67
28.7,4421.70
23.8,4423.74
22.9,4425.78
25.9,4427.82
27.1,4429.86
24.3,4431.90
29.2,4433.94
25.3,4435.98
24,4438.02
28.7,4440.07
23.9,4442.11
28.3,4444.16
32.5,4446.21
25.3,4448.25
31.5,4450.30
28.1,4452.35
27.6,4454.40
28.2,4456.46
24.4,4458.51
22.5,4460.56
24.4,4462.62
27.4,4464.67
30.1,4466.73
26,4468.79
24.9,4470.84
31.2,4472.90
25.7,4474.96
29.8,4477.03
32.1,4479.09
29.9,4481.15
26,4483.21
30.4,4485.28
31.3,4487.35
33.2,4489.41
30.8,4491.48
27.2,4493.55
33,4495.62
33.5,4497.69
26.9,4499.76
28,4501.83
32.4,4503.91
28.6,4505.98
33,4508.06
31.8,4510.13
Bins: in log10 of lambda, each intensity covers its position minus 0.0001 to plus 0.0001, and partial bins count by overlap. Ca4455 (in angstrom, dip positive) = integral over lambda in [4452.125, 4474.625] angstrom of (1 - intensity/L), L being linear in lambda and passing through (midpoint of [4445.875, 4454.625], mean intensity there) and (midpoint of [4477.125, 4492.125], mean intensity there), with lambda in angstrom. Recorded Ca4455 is 2.12 angstrom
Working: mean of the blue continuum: 28.9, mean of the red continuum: 30.5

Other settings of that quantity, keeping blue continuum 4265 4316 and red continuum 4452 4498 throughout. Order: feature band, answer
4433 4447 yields 0.20 angstrom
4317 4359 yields 2.22 angstrom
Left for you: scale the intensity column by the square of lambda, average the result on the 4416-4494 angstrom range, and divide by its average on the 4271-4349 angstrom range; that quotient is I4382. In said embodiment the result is 1.2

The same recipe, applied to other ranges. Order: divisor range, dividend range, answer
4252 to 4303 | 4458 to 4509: 1.24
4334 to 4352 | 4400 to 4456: 1.17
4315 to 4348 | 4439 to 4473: 1.22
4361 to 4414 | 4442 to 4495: 1.12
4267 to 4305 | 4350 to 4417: 1.09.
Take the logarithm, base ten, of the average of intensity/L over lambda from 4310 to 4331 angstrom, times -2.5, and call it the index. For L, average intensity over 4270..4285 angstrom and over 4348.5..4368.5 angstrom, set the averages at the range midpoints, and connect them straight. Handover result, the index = 0.14 mag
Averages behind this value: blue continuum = 27.7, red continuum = 27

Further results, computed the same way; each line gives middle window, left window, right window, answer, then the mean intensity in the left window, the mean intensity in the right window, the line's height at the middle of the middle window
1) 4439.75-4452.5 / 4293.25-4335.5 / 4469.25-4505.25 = -0.01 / 23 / 29.7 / 28.1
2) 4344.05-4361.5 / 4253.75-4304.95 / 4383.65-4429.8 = 0.00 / 25.2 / 25.9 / 25.6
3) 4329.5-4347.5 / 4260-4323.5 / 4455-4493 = 0.13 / 24.5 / 28.2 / 25.5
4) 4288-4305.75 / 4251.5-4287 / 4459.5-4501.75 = 0.21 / 26.8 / 28.8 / 27.1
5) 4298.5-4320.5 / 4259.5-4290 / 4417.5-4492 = 0.21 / 26.4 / 27.5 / 26.6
